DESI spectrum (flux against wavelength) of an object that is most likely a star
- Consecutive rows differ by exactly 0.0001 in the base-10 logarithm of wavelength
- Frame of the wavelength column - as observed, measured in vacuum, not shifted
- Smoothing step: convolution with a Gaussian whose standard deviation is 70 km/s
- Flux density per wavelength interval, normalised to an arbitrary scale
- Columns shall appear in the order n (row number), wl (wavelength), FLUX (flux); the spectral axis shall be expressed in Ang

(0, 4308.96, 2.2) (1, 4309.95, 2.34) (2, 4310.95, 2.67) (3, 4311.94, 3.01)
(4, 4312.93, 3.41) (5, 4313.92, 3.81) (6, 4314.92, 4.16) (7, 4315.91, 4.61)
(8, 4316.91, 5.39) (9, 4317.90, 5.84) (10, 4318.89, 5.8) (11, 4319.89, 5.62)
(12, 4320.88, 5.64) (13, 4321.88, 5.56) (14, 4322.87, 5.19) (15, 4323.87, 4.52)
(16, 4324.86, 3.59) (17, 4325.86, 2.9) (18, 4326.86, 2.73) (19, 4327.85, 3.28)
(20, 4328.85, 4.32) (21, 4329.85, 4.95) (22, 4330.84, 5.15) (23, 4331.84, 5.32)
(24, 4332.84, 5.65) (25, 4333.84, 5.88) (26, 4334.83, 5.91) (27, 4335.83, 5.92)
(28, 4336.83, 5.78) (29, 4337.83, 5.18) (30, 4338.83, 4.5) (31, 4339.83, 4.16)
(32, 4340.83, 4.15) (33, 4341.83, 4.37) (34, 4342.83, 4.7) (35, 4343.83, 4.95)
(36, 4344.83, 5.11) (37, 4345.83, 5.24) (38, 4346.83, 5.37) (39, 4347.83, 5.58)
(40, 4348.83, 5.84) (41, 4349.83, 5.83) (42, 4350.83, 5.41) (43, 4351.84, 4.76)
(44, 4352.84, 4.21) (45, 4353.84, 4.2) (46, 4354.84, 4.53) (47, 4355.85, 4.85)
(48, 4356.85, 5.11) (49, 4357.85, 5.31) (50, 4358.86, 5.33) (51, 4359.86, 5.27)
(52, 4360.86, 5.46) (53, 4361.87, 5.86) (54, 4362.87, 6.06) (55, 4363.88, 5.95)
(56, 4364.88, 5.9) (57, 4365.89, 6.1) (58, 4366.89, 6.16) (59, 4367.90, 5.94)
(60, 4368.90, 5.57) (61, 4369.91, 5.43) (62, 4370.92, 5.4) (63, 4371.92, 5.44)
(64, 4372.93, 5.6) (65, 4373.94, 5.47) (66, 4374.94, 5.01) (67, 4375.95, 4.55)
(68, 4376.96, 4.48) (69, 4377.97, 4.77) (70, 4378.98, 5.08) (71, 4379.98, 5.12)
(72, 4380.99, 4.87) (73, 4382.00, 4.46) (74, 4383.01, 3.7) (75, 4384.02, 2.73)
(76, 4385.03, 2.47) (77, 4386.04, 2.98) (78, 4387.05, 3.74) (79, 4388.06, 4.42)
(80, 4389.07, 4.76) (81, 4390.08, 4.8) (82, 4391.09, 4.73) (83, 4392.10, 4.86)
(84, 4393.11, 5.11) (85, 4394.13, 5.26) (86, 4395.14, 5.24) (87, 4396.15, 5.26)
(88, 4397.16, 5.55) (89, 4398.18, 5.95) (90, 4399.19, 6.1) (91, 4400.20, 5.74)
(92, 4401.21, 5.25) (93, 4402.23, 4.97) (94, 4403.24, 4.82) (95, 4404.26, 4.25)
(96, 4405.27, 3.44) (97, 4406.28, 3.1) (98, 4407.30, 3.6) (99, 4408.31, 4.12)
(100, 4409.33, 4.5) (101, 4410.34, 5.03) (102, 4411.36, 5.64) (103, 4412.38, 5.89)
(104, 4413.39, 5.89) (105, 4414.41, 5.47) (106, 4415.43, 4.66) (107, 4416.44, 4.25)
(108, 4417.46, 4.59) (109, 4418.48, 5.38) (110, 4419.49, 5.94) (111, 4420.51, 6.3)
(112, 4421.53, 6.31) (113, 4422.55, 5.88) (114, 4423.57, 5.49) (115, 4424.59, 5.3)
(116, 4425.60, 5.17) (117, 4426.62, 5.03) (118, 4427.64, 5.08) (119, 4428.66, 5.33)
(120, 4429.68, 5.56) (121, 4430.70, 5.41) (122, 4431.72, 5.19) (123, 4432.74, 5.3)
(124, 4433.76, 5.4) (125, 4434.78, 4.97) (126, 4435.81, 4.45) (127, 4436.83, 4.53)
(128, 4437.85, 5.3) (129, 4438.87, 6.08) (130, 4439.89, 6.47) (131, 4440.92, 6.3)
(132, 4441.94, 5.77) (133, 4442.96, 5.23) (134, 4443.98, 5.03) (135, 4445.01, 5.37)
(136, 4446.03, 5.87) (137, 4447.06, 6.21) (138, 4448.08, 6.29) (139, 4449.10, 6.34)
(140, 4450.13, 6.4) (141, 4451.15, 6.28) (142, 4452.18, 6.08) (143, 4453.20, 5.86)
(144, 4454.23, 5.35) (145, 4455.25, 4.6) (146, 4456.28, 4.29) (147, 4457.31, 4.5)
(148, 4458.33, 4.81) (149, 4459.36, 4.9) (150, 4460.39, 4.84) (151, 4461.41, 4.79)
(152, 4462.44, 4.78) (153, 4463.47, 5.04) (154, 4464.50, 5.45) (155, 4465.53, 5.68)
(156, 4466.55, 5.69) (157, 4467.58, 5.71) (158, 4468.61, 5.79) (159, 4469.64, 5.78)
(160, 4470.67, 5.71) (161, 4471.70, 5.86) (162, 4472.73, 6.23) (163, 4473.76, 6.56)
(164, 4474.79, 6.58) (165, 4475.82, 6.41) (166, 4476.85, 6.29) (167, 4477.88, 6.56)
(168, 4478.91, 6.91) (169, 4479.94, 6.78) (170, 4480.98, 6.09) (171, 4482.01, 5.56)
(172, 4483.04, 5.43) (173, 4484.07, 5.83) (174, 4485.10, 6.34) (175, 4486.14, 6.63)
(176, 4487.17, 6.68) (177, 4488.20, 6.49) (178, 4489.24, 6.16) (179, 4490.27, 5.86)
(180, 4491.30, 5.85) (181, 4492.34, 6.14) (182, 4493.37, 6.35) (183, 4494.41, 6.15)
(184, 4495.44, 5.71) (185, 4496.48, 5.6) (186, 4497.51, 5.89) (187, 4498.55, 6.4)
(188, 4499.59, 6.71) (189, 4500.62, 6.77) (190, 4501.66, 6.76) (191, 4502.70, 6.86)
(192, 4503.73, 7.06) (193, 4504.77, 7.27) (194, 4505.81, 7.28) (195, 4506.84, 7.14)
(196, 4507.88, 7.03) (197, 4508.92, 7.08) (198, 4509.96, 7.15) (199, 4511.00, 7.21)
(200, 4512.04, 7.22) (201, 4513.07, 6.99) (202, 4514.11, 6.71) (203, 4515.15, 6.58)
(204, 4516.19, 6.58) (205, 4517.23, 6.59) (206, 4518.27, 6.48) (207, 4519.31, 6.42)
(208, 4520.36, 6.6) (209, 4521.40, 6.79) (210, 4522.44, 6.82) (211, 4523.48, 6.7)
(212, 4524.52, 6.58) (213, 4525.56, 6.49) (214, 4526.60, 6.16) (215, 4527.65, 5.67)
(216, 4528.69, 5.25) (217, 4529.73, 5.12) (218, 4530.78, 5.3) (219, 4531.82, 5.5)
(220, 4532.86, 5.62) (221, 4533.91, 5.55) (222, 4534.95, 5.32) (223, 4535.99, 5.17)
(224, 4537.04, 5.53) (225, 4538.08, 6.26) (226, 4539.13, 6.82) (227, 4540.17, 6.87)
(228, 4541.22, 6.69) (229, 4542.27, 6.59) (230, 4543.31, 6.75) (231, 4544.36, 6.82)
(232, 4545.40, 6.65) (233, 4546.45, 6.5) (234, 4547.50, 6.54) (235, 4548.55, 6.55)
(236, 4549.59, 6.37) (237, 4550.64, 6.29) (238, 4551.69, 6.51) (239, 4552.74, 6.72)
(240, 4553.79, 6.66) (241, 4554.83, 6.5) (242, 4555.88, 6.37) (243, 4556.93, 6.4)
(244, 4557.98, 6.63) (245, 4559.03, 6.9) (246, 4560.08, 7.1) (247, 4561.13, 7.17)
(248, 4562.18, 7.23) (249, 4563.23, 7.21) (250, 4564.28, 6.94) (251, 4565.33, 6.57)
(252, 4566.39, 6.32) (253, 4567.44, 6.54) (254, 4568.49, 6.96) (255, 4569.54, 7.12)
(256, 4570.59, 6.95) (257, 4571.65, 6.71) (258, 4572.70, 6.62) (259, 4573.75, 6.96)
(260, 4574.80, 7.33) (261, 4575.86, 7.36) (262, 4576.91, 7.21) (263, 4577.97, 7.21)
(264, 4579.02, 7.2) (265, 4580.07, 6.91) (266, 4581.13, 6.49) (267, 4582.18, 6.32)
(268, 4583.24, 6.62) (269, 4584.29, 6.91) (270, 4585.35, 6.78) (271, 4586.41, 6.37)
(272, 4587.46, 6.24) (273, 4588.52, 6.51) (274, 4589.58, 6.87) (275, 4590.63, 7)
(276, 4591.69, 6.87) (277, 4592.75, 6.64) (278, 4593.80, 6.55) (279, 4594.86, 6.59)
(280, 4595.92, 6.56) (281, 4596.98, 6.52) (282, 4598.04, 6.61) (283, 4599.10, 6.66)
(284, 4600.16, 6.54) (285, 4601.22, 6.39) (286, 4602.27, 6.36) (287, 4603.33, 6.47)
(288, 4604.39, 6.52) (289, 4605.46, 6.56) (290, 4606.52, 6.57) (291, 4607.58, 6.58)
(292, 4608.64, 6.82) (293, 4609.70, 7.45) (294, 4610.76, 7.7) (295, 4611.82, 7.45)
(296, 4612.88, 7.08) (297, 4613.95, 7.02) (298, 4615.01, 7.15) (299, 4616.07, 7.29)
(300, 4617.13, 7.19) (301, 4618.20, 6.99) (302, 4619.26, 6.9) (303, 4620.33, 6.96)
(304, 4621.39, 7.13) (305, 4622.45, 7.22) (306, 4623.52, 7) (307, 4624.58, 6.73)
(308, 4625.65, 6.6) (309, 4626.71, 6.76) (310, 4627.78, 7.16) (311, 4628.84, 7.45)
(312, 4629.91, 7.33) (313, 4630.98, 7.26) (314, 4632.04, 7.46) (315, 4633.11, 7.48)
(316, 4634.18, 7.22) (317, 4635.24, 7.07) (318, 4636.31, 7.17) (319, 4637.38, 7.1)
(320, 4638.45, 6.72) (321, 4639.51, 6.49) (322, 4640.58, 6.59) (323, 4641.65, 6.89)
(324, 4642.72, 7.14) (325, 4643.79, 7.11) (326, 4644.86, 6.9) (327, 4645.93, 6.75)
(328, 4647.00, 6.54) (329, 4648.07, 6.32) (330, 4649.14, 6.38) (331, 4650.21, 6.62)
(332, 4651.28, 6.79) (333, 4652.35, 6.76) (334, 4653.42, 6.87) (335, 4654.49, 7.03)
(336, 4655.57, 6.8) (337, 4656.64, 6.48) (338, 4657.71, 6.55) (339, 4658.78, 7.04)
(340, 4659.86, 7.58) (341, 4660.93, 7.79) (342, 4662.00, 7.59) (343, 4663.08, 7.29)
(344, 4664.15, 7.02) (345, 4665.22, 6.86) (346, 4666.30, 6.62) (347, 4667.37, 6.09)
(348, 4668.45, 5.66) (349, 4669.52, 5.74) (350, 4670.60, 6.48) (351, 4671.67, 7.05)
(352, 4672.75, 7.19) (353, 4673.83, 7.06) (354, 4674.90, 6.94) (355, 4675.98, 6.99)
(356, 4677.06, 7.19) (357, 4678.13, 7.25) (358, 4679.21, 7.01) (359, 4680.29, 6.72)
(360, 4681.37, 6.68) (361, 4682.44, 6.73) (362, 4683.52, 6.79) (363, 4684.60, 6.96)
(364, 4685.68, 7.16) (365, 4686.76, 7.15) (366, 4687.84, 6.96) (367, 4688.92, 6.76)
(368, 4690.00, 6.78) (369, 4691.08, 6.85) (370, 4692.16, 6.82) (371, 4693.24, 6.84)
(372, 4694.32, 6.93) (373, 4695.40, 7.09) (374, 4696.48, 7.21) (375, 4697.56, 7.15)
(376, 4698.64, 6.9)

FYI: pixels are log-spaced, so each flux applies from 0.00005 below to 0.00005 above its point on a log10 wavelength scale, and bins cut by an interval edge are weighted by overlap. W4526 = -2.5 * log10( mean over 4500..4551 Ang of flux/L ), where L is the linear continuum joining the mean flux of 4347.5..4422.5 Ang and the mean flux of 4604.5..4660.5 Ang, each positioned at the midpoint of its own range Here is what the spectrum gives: -0.06 mag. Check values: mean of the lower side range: 5.03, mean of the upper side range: 6.96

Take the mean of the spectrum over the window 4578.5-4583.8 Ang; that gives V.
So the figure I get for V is 6.71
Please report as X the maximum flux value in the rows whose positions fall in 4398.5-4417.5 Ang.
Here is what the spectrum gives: 6.1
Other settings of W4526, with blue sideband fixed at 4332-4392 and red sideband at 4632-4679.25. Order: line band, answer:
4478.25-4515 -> -0.114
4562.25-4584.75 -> -0.087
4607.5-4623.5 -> -0.082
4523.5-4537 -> 0.074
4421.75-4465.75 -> 0.027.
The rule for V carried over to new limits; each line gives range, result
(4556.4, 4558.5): 6.51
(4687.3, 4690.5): 6.83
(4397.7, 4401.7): 5.77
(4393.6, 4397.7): 5.32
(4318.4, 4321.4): 5.68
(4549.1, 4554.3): 6.5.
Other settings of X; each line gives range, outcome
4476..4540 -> 7.28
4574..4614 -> 7.7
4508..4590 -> 7.36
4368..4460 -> 6.47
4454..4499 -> 6.91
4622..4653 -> 7.48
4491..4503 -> 6.86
